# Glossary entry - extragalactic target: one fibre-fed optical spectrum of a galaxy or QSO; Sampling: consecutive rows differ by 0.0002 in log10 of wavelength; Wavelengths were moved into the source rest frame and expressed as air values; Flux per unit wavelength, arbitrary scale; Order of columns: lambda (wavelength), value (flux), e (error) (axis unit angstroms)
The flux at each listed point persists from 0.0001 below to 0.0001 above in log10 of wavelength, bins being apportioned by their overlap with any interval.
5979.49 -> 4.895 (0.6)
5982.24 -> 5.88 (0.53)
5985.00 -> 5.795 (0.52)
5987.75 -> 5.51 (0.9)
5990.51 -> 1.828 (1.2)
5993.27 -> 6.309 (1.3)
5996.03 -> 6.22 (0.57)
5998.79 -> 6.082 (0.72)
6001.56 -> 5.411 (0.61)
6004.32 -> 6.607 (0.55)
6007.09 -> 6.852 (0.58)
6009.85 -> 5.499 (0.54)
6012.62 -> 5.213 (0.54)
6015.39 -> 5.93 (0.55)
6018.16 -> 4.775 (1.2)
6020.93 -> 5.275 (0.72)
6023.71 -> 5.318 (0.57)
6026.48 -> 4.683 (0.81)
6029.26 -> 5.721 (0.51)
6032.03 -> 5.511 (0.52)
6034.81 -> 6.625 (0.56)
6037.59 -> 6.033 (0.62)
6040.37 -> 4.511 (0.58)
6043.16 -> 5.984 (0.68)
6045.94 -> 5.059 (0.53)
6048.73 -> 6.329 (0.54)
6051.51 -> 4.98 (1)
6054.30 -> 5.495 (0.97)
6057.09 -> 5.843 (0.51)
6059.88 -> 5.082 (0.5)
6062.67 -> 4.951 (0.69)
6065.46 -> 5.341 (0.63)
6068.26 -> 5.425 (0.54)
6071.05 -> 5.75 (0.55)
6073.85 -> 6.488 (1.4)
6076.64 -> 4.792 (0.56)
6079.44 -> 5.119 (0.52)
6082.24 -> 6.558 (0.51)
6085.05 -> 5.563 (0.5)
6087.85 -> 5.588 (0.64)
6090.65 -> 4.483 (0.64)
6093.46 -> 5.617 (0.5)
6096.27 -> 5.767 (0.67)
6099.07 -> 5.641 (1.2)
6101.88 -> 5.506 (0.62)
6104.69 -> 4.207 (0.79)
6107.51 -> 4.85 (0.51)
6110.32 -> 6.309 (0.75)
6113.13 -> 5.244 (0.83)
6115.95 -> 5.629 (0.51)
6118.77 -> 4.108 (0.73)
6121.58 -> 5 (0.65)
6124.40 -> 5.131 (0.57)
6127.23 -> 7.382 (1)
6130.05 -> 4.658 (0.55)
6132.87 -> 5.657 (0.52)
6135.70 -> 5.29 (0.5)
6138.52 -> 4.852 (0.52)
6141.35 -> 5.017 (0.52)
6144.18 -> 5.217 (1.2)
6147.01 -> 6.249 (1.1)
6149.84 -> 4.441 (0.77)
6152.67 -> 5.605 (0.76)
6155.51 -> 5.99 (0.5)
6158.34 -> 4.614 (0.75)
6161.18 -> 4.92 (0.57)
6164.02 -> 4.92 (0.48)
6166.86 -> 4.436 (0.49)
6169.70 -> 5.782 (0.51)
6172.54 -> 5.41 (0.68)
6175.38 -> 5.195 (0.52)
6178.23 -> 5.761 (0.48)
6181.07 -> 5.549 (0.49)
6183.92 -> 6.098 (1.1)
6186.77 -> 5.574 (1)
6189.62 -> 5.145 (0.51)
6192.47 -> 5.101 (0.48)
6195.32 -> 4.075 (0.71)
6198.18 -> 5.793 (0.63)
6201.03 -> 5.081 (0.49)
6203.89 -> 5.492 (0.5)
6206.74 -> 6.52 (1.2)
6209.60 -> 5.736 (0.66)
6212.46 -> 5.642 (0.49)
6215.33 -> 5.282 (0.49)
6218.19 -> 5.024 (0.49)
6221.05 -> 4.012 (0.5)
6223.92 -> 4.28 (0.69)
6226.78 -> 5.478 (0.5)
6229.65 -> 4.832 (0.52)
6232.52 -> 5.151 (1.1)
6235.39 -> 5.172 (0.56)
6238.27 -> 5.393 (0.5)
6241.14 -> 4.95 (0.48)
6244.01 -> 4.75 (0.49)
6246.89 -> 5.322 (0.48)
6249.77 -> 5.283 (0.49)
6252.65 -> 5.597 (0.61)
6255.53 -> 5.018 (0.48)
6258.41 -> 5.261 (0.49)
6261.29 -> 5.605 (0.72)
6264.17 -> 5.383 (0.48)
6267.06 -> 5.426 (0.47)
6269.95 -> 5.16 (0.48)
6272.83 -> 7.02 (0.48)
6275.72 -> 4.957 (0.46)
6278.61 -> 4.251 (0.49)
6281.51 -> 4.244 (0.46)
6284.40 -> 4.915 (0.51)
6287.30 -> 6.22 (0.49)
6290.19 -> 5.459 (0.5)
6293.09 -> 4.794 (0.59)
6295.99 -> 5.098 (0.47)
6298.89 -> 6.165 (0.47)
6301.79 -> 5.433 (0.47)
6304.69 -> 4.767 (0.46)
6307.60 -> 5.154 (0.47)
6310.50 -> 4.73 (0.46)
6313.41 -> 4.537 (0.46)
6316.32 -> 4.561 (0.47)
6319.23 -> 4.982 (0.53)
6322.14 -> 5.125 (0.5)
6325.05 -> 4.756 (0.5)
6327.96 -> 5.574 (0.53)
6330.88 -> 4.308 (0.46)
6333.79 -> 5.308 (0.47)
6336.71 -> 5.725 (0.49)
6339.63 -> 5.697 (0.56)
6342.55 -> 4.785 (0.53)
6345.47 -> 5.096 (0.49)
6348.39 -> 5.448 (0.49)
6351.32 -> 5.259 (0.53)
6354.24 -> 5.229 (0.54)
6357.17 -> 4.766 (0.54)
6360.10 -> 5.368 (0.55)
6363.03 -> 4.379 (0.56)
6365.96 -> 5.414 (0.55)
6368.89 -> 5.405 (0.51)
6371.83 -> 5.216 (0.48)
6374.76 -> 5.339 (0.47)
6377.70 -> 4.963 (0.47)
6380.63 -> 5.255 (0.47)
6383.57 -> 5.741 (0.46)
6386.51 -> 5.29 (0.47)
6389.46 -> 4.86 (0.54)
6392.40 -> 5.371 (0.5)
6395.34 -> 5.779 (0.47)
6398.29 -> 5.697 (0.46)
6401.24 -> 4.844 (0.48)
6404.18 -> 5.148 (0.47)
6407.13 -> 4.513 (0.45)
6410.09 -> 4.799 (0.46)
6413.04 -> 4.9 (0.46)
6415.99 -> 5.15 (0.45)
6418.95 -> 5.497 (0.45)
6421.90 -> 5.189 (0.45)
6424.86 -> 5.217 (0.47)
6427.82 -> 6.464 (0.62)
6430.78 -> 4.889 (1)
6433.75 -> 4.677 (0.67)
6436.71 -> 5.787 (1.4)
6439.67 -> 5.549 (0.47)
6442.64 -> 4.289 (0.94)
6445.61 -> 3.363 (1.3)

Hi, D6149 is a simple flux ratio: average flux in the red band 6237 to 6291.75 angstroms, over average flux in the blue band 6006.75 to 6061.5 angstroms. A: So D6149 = 1.0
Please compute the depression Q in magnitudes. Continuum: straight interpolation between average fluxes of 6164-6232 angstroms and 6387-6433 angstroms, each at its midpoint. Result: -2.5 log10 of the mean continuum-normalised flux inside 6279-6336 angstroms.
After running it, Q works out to 0.04 mag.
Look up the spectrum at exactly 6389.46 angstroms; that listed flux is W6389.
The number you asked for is 4.86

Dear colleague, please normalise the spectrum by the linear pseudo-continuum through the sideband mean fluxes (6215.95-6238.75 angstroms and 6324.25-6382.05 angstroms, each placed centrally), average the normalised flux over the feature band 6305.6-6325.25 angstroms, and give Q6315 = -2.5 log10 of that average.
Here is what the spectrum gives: 0.056 mag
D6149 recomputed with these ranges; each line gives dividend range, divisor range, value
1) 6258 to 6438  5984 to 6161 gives 0.96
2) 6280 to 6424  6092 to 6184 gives 0.97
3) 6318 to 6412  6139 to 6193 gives 0.97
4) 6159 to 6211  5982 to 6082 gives 0.97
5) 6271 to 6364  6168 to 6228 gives 0.96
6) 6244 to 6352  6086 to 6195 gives 0.98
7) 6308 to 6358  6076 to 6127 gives 0.95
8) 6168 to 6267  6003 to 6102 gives 0.95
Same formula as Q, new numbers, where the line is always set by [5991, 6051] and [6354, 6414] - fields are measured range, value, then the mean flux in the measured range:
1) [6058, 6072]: 0.053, 5.32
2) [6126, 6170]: 0.036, 5.29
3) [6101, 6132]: 0.048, 5.28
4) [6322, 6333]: 0.062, 4.94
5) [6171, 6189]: -0.030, 5.58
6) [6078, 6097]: 0.008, 5.51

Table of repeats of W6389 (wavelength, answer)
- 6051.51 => 4.98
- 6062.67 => 4.951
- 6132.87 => 5.657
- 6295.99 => 5.098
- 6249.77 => 5.283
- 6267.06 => 5.426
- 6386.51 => 5.29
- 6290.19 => 5.459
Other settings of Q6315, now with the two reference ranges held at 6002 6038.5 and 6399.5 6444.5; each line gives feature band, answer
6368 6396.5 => -0.03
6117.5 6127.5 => 0.07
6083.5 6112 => 0.04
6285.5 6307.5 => -0.02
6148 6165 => 0.08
